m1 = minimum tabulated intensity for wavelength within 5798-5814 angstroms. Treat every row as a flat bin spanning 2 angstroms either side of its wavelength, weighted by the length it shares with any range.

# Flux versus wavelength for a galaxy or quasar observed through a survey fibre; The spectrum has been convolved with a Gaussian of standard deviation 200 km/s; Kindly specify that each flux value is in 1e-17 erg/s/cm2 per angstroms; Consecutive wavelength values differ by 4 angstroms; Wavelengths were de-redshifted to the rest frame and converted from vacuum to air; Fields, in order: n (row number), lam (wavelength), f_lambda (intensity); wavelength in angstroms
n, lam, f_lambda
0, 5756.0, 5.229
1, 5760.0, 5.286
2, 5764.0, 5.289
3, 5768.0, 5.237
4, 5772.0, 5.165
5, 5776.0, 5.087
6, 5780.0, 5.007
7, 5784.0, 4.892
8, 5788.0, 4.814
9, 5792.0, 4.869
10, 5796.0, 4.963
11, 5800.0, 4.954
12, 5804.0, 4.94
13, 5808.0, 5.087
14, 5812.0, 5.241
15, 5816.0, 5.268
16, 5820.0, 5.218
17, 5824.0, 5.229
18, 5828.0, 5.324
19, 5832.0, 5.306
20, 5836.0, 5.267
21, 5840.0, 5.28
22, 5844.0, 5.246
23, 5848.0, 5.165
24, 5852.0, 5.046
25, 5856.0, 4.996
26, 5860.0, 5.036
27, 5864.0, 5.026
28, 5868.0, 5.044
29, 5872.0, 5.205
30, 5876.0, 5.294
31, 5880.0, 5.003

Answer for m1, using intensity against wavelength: 4.94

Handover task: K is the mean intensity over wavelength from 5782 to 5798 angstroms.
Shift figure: 4.88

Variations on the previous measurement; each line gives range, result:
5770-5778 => 5.13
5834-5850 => 5.24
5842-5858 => 5.11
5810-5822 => 5.24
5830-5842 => 5.28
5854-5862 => 5.02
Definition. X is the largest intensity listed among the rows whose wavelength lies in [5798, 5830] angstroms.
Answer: 5.324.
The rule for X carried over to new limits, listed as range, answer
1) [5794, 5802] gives 4.963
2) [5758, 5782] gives 5.289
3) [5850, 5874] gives 5.205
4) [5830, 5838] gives 5.306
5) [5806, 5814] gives 5.241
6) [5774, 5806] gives 5.087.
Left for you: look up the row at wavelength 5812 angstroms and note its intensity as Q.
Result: 5.241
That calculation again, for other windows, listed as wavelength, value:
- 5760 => 5.286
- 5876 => 5.294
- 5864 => 5.026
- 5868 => 5.044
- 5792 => 4.869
